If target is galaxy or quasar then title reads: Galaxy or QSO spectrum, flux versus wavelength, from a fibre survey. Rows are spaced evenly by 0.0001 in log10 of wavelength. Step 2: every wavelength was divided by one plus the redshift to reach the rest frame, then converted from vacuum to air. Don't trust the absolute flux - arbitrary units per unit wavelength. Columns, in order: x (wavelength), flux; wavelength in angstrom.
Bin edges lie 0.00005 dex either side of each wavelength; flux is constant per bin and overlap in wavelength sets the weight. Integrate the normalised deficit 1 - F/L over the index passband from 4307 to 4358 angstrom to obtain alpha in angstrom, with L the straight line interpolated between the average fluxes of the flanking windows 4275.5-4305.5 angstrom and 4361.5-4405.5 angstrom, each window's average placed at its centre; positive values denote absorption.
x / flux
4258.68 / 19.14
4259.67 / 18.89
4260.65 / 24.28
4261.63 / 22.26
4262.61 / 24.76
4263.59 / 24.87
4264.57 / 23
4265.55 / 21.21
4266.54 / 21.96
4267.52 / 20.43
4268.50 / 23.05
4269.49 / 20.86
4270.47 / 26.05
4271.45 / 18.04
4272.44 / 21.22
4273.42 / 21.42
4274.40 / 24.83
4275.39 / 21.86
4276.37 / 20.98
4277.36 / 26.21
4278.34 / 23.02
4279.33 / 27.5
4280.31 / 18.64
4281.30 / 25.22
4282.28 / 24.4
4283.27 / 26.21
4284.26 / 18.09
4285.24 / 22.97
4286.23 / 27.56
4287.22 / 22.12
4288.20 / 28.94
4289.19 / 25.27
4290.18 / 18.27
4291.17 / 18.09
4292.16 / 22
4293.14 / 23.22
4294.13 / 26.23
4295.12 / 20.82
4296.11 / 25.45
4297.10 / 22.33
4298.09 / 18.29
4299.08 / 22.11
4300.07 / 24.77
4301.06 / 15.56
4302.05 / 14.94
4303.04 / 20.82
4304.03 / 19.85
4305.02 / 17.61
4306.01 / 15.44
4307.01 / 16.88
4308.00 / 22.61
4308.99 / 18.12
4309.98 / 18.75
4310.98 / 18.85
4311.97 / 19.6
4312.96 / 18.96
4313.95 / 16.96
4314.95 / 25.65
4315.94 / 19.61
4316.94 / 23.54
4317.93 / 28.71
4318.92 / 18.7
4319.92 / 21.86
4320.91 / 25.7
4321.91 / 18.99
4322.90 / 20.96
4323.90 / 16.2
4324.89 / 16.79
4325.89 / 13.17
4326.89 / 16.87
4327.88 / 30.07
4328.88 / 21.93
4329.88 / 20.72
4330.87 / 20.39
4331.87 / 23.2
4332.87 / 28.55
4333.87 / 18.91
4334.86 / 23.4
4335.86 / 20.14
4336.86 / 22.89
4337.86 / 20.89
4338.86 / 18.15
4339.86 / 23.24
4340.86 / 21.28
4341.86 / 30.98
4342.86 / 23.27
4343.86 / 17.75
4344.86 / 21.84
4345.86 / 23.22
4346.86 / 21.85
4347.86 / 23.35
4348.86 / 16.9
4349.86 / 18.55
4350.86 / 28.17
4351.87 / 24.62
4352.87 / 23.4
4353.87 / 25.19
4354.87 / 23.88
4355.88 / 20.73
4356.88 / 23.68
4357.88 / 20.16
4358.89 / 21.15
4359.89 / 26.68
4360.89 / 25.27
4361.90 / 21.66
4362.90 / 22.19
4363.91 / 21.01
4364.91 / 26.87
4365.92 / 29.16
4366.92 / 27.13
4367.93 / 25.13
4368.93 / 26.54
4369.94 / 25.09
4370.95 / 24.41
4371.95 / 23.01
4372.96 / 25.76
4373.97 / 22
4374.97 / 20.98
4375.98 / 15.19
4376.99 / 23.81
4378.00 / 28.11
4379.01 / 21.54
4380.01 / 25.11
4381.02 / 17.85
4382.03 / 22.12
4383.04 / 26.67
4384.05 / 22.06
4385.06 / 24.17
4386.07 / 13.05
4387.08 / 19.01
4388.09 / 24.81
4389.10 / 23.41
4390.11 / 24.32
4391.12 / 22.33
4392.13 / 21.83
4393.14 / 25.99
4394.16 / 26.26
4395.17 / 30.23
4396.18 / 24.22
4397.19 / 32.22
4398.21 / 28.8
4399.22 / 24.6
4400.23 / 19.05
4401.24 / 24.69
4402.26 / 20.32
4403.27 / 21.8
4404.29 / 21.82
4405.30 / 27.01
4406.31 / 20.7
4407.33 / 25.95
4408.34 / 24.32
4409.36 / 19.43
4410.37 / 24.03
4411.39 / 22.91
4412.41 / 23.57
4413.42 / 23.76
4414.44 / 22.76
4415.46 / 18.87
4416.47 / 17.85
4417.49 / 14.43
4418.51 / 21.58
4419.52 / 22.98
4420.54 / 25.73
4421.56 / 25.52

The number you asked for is 3.0 angstrom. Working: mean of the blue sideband 22.2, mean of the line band 21.6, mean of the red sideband 23.7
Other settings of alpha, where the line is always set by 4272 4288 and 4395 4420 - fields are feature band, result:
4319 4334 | 1.5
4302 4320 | 2.6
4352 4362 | -0.1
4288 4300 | 0.4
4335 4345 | 0.5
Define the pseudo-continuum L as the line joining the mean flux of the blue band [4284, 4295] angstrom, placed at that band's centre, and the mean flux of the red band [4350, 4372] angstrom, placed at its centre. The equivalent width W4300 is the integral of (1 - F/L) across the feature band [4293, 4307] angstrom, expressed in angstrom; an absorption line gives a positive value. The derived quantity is 1.7 angstrom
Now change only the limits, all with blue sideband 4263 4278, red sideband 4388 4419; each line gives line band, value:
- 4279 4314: 2.12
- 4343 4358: 0.44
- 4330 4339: 0.36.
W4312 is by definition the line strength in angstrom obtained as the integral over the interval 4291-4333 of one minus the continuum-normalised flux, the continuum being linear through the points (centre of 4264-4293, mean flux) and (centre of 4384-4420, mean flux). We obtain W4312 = 4.0 angstrom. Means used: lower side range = 22.8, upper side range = 22.9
